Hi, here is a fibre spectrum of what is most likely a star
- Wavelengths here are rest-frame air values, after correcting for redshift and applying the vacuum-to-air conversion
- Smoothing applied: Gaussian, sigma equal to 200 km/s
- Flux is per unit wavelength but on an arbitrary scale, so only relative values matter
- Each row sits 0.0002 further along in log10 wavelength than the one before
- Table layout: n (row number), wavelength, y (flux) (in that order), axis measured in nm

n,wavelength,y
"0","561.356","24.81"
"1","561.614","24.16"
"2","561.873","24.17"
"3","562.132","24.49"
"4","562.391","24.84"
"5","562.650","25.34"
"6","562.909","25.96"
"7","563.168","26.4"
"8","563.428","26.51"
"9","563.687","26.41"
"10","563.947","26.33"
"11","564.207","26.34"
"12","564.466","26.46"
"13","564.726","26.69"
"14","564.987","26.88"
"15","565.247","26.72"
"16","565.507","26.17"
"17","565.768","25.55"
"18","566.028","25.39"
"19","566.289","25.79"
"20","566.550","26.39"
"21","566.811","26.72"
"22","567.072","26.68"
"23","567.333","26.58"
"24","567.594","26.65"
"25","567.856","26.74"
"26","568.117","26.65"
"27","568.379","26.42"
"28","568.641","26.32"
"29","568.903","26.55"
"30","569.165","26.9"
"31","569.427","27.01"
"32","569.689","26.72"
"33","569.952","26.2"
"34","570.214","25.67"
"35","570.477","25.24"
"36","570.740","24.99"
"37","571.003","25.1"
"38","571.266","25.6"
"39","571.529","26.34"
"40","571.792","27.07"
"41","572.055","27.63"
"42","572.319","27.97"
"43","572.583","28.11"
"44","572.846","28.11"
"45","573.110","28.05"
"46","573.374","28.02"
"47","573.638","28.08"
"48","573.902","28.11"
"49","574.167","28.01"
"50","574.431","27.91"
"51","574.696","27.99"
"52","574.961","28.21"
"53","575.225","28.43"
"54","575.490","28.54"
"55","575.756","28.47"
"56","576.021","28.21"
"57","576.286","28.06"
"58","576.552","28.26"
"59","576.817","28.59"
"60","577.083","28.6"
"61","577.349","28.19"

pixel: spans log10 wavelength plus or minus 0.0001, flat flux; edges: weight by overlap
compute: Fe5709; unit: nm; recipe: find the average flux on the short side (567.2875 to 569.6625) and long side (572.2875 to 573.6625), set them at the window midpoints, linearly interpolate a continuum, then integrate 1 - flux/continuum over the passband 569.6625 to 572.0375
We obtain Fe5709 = 0.13 nm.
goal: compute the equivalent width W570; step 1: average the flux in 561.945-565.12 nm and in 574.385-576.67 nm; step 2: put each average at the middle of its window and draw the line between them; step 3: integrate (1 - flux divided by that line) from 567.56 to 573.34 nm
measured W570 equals 0.134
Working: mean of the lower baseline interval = 26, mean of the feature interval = 26.7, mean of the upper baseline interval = 28.2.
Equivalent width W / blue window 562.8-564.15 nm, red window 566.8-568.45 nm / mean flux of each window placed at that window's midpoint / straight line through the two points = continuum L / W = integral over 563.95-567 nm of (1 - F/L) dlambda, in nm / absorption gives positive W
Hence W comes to 0.02 nm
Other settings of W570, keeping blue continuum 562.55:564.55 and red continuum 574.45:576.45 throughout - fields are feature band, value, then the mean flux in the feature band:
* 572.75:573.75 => -0.01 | 28.1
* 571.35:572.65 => 0.02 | 27.3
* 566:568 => 0.03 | 26.4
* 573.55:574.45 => 0.00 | 28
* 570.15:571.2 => 0.08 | 25.2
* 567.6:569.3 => 0.03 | 26.6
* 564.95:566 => 0.01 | 26.2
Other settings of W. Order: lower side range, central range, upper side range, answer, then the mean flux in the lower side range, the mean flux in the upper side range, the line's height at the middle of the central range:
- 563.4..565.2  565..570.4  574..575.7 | 0.13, 26.5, 28.2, 27.1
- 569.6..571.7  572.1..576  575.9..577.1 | -0.13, 25.7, 28.3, 27.2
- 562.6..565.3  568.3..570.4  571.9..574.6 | 0.07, 26.4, 28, 27.3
